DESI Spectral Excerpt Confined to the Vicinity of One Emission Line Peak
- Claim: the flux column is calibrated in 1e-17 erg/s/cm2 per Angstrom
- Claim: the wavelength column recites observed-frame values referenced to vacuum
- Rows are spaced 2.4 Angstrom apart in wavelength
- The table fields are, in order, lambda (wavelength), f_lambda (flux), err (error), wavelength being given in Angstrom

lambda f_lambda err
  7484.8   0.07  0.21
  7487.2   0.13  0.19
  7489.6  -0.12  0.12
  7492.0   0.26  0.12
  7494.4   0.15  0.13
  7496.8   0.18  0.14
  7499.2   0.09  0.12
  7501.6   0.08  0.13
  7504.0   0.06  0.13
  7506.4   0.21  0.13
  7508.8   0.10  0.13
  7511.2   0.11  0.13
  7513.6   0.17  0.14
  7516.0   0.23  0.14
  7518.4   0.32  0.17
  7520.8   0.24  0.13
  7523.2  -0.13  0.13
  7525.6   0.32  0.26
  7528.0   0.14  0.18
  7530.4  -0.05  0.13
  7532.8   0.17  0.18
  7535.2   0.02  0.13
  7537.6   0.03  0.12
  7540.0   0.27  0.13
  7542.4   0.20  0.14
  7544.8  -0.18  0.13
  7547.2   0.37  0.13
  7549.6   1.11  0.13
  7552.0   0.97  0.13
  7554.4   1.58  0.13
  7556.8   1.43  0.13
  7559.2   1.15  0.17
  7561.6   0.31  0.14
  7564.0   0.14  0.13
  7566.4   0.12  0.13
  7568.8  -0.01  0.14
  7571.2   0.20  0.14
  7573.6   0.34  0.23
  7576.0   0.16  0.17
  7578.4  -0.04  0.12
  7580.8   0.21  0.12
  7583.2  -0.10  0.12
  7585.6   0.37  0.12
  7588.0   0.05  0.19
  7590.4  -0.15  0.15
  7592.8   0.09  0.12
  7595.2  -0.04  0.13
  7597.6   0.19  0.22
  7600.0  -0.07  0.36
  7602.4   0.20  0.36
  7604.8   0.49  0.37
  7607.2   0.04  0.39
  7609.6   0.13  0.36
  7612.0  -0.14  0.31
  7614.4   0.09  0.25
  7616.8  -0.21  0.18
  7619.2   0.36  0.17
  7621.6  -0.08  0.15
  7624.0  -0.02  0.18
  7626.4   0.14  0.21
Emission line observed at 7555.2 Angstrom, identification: [O II] 3727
